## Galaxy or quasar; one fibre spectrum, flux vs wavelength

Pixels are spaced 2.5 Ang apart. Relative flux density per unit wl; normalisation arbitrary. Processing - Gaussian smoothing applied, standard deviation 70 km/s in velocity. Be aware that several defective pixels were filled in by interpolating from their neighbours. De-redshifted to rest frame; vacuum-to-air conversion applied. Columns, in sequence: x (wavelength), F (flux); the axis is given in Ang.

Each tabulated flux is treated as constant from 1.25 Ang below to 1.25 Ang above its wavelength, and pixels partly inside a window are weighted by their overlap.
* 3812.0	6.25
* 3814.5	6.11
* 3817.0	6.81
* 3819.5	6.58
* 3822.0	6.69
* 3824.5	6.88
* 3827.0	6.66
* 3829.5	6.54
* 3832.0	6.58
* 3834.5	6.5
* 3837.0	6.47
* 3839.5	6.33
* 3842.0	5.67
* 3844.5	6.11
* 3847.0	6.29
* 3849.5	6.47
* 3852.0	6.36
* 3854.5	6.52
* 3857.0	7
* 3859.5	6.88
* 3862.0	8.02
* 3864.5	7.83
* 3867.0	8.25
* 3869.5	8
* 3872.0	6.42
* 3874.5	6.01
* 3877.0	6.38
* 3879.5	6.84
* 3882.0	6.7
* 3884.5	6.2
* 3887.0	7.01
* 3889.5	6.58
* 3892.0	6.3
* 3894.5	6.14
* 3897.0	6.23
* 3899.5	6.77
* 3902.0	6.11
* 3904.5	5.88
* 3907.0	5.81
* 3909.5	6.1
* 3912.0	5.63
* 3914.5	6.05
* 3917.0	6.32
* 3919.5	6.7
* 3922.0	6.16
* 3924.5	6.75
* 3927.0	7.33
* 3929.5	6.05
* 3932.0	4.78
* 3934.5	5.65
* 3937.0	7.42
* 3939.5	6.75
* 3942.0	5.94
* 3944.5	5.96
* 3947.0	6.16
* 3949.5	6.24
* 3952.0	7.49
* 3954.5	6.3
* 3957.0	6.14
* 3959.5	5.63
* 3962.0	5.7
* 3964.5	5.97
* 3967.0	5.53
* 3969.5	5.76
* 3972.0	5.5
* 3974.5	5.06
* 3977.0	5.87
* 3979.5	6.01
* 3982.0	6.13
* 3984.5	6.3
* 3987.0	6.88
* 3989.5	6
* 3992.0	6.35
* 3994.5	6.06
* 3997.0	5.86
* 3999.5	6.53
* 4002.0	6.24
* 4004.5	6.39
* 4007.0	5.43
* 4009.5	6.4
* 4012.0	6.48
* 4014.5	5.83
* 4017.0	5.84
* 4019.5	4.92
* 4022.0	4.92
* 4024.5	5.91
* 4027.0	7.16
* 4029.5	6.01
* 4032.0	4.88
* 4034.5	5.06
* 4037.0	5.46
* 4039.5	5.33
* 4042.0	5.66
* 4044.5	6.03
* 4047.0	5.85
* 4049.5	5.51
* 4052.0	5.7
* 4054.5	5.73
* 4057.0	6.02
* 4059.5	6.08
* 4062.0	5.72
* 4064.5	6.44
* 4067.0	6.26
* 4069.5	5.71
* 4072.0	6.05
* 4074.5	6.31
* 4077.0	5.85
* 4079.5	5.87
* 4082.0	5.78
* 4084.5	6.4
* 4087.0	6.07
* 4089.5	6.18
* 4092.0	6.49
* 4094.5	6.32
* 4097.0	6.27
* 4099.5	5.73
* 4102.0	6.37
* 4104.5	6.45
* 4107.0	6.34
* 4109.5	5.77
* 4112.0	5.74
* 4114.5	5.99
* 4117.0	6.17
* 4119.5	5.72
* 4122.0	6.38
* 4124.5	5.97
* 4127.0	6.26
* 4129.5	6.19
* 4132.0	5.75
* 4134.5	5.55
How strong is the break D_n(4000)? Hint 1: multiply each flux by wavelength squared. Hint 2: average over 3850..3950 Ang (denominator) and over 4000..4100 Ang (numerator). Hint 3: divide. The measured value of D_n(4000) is 0.98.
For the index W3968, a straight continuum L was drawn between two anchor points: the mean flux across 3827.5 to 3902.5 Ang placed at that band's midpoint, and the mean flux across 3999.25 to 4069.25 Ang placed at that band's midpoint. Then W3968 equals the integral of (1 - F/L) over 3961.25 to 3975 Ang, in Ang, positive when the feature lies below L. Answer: 1.22 Ang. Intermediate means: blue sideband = 6.66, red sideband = 5.84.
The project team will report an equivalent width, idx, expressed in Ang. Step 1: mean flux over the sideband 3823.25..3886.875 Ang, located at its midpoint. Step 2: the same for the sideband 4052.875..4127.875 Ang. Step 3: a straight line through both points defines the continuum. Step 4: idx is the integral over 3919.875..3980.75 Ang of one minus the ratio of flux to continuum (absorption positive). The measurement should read 3.4 Ang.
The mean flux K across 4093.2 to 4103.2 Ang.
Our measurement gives 6.17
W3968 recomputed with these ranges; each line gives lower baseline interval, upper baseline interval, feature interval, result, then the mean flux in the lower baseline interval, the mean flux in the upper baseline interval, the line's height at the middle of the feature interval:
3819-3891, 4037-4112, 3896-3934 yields 2.1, 6.72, 6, 6.52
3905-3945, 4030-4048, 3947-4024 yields -2.2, 6.21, 5.48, 5.83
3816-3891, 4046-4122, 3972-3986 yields 1.1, 6.72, 6.04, 6.35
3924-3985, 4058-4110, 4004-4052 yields 3.0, 6.09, 6.12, 6.11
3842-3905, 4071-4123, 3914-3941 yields 0.7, 6.68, 6.11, 6.54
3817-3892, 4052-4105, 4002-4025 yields 1.7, 6.71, 6.09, 6.27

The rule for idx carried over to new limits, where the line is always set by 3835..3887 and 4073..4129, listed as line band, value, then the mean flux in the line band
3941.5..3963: 1.0 Ang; 6.19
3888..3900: 0.5 Ang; 6.39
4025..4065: 3.1 Ang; 5.78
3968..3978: 1.4 Ang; 5.54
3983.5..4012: 0.7 Ang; 6.23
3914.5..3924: 0.3 Ang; 6.38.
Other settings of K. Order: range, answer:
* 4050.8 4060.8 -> 5.88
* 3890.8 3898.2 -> 6.22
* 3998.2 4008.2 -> 6.15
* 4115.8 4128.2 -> 6.1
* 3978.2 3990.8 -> 6.26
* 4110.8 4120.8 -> 5.91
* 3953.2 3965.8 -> 5.95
